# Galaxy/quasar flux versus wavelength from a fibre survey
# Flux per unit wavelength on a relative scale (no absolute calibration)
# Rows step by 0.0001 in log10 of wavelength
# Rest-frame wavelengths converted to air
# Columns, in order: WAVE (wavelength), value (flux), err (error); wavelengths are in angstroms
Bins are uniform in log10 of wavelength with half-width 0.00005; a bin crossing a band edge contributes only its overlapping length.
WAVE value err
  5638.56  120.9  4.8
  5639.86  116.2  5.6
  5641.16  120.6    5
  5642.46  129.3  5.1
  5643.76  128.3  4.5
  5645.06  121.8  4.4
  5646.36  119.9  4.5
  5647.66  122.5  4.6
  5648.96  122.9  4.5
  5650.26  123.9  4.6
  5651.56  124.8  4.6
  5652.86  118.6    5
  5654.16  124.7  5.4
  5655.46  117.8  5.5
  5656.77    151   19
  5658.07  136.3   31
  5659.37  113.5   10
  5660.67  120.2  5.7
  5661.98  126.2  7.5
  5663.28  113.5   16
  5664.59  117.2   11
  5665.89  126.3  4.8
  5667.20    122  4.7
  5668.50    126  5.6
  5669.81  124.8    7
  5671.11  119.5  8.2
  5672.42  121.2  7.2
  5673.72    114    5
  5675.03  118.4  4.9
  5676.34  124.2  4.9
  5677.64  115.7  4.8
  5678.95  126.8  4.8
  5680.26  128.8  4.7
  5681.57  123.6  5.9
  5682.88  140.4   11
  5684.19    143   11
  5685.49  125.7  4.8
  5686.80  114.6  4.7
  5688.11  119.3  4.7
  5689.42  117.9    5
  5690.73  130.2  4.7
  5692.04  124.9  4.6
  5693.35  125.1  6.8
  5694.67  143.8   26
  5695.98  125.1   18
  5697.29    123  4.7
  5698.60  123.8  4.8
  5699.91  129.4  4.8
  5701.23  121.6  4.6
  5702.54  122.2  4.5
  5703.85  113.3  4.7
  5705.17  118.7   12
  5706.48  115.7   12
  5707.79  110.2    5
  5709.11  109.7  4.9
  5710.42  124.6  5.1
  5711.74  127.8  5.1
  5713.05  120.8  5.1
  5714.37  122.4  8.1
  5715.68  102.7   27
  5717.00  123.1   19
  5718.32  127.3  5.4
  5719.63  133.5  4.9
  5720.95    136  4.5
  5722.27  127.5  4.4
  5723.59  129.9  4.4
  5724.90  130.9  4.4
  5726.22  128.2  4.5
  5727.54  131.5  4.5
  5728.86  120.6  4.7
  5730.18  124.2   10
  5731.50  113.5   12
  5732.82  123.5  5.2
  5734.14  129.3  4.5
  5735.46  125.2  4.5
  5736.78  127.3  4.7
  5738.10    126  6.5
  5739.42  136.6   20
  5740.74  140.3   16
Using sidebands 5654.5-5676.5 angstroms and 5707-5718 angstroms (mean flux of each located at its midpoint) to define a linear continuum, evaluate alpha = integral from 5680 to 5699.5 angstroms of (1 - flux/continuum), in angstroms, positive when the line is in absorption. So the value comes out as -1.11 angstroms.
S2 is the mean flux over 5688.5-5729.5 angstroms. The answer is 124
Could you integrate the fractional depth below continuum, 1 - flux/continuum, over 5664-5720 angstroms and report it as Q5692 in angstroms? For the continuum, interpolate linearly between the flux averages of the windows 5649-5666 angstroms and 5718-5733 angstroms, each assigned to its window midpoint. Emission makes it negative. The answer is 1.2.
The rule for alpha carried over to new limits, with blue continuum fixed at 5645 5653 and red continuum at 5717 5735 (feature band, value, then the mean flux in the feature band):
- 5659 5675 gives 0.40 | 120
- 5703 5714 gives 0.72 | 118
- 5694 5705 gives 0.05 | 125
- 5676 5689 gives -0.17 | 126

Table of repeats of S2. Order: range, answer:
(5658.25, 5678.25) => 121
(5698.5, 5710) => 118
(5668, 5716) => 123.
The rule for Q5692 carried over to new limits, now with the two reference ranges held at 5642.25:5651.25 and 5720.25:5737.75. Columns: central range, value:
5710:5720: 0.3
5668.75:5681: 0.3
